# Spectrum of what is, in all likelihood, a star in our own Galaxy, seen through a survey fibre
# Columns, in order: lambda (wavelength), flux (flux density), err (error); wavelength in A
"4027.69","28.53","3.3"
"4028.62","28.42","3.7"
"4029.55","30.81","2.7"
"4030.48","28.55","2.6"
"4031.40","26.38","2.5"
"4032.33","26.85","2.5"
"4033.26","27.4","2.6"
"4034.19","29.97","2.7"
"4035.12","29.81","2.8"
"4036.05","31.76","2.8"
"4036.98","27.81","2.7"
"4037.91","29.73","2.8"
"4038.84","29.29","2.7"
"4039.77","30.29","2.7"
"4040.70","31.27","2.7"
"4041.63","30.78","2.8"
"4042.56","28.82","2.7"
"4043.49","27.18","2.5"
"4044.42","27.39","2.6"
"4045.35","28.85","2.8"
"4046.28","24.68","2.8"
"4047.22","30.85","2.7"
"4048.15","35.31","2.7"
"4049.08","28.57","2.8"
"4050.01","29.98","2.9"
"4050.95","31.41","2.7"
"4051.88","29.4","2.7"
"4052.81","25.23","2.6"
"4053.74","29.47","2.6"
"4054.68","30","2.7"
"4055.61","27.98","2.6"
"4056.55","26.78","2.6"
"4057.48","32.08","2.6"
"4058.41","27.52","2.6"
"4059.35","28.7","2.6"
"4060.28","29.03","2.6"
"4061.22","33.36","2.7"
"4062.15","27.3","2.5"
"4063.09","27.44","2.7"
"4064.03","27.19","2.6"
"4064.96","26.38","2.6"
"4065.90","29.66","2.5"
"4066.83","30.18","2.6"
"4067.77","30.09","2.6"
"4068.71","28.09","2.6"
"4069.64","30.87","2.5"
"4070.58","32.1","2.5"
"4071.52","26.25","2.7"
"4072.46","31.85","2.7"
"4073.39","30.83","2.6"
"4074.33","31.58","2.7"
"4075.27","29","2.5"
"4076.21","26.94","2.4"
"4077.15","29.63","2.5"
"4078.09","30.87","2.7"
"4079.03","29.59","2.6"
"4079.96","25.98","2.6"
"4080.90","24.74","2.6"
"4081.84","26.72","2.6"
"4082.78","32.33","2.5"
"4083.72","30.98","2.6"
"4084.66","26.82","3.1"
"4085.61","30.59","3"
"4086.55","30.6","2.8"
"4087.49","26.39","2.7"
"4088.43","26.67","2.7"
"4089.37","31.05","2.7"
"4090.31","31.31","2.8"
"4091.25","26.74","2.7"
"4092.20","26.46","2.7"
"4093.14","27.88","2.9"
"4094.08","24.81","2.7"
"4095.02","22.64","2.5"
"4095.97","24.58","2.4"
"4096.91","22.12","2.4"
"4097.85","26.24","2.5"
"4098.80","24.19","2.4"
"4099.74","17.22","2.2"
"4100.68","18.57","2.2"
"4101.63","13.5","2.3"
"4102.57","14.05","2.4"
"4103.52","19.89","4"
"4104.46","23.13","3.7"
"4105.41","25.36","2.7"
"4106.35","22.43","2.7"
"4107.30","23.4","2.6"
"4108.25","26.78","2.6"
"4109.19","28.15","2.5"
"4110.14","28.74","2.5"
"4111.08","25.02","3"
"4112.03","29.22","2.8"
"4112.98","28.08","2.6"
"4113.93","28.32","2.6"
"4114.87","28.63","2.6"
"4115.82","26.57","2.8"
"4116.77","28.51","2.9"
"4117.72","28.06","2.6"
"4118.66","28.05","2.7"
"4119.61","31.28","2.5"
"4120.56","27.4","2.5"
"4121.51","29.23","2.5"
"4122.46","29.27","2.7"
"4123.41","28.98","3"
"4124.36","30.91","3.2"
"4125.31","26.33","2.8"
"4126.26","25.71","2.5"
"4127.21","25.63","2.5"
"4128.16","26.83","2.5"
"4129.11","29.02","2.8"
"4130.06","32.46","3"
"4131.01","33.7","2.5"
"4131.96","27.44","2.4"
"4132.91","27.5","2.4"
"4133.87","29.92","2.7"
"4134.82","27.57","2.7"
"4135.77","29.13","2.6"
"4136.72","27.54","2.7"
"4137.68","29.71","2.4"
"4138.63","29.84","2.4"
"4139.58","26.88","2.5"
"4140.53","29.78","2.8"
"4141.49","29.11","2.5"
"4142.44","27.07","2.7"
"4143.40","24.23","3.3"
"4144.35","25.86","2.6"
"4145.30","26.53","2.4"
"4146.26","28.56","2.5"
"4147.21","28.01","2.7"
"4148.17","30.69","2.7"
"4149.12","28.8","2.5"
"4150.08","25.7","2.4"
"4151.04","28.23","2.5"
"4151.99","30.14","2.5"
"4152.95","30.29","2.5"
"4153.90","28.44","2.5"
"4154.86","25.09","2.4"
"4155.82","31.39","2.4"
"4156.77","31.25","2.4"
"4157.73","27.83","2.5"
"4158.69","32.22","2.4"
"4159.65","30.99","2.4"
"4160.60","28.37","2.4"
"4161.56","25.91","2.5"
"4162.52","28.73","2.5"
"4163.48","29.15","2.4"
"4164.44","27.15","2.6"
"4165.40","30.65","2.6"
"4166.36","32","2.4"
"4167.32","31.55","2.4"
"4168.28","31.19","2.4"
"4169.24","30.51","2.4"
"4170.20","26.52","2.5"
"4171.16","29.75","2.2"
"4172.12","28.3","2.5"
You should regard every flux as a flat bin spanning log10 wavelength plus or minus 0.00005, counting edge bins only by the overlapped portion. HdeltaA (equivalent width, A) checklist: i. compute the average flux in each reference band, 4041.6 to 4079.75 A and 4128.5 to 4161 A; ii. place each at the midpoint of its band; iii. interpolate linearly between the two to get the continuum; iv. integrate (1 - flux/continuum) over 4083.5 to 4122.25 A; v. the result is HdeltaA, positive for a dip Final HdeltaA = 4.2 A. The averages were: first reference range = 29.2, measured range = 25.8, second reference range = 28.8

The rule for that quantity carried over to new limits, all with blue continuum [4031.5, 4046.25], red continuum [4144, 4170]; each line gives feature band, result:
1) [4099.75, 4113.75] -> 2.8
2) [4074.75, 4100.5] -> 1.7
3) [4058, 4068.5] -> 0.1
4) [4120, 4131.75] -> 0.1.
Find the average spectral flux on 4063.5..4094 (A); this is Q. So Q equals 28.9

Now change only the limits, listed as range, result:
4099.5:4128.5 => 25.7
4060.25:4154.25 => 27.5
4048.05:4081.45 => 29.1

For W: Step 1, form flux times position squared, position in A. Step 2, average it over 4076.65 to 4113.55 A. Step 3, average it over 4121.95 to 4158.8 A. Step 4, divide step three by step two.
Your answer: 1.1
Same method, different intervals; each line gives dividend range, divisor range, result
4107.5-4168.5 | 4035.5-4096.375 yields 1.03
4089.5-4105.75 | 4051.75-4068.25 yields 0.81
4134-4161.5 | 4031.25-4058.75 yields 1.03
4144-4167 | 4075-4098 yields 1.08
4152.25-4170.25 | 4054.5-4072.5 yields 1.06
